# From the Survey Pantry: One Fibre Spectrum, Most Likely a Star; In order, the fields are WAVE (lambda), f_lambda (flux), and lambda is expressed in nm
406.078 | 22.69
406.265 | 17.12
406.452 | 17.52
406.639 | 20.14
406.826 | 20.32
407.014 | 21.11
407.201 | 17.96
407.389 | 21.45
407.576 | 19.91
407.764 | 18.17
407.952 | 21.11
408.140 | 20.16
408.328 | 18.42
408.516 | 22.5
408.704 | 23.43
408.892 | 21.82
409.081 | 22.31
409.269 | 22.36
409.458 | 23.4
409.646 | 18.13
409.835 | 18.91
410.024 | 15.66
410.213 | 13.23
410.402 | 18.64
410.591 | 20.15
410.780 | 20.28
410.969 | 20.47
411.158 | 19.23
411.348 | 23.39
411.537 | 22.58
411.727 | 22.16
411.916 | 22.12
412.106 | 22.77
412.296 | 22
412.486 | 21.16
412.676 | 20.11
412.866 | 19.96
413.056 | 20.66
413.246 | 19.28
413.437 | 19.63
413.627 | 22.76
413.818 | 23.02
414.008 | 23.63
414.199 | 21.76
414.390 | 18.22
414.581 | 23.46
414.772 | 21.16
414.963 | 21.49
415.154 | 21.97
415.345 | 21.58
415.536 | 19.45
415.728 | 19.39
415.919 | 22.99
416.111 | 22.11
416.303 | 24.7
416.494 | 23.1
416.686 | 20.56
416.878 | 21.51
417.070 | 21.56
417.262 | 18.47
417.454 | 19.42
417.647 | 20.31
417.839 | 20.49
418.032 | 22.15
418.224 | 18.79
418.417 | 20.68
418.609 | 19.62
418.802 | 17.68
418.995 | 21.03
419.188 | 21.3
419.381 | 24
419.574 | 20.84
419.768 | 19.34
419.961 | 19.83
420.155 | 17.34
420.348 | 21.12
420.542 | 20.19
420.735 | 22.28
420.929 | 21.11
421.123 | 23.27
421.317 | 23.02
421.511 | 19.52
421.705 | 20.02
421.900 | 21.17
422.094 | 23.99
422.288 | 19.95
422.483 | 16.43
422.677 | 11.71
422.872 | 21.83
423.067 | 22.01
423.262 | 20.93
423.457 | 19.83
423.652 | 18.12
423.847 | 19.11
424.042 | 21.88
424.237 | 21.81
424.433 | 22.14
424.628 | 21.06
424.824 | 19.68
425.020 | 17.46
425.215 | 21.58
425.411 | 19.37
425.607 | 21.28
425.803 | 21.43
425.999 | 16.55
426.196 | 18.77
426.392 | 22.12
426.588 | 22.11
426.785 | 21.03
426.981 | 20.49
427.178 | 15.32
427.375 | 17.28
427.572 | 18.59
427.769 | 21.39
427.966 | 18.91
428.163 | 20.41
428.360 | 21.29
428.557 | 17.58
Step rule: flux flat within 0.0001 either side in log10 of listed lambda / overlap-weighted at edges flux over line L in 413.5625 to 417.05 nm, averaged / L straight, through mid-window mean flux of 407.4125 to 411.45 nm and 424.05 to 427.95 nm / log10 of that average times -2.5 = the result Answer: -0.09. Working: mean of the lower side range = 20.1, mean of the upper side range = 20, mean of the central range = 21.8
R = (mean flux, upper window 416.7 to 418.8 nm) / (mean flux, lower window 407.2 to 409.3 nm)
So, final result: 0.97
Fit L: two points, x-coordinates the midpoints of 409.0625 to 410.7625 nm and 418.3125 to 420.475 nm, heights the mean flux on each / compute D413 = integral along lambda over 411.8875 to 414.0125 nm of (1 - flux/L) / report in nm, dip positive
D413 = -0.201 nm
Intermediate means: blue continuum 19.1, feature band 21.3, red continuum 20.2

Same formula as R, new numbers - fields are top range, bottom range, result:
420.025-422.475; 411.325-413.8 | 0.98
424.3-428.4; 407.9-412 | 0.97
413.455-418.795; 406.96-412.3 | 1.04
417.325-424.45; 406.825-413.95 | 0.99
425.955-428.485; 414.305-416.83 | 0.91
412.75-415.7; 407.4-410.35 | 1.06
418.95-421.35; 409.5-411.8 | 1.08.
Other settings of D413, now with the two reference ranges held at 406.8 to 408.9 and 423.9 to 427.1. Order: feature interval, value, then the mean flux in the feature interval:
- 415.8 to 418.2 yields -0.100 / 21.3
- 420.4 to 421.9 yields -0.061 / 21.3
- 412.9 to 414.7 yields -0.074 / 21.3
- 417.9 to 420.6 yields 0.028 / 20.3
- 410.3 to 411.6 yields -0.006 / 20.6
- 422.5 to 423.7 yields 0.091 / 18.9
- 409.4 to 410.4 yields 0.134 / 17.7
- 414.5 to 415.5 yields -0.062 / 21.8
